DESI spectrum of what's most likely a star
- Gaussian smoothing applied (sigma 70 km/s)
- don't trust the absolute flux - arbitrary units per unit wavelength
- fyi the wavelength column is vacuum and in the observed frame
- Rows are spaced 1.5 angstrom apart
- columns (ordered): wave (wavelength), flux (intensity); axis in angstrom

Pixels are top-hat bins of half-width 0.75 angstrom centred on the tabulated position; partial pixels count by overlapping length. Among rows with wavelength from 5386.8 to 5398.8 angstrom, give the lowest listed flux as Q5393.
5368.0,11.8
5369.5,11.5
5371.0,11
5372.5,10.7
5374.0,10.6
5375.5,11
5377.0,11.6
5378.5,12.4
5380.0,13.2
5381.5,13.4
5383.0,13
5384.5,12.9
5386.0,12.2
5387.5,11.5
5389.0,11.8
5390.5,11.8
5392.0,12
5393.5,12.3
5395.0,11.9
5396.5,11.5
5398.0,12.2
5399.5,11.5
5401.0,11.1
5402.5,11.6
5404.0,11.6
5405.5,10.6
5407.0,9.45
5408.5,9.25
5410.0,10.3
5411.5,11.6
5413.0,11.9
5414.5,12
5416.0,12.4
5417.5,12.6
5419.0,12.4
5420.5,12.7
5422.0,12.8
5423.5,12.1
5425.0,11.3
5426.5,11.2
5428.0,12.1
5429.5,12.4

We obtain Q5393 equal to 11.5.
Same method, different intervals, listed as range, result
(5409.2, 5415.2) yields 10.3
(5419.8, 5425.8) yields 11.3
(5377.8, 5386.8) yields 12.2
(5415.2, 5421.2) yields 12.4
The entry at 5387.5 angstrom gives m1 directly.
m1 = 11.5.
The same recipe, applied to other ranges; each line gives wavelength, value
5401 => 11.1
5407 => 9.45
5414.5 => 12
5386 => 12.2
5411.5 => 11.6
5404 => 11.6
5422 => 12.8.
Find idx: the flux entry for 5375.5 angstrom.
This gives 11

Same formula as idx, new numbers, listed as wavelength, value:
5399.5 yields 11.5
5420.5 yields 12.7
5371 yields 11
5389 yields 11.8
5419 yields 12.4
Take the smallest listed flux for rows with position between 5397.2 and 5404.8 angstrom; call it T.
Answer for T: 11.1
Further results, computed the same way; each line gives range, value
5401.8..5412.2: 9.25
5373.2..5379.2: 10.6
